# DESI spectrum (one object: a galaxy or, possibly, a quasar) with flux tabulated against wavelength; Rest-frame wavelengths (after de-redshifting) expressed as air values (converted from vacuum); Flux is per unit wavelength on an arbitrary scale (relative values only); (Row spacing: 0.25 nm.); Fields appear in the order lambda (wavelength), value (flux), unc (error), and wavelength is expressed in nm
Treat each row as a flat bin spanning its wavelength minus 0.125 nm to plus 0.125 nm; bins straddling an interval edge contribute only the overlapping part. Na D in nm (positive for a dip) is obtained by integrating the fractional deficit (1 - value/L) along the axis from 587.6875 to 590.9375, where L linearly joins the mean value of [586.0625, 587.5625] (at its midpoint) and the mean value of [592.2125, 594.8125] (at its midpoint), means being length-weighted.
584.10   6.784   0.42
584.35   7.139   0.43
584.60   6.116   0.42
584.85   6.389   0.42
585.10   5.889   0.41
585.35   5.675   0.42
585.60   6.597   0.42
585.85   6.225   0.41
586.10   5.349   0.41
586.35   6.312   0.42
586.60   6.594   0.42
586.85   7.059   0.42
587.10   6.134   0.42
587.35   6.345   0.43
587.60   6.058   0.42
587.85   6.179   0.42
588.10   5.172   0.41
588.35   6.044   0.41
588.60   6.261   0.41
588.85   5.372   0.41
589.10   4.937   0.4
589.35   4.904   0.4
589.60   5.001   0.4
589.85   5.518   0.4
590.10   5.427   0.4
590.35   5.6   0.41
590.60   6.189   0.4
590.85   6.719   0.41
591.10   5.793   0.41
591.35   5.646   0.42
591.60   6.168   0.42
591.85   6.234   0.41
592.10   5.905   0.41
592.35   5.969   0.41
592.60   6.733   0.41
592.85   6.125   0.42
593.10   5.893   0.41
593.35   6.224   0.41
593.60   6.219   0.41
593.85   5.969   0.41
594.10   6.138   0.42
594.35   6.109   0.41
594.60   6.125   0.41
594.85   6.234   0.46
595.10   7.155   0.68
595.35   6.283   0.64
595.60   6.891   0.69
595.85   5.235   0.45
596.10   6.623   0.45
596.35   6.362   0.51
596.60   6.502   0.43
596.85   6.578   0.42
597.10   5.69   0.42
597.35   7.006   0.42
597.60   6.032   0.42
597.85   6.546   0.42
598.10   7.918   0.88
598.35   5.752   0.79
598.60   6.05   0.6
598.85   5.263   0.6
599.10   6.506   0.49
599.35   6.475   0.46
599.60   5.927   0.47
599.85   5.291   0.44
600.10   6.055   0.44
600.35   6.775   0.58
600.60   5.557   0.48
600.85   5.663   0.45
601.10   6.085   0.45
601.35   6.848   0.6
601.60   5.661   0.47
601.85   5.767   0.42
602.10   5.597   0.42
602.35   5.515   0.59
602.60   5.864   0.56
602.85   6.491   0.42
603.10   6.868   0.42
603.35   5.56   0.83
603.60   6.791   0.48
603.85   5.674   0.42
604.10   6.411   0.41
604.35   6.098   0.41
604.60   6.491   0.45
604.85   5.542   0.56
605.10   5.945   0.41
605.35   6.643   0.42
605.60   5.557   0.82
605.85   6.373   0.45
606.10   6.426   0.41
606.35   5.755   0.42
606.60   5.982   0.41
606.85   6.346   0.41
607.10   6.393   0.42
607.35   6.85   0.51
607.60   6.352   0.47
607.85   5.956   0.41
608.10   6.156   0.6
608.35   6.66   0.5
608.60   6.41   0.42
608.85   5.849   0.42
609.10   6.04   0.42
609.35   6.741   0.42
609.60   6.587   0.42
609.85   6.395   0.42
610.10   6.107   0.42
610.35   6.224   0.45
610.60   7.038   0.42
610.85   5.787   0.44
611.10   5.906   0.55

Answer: 0.33 nm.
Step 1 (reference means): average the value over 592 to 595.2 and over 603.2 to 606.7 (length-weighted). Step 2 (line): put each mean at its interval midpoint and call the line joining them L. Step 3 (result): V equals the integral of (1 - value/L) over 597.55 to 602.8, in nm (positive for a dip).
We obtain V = 0.07 nm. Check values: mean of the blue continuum 6.21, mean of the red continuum 6.1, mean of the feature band 6.06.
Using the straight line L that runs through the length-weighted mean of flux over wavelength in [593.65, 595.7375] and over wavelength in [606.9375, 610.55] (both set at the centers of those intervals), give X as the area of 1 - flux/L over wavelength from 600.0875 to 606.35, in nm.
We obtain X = 0.26 nm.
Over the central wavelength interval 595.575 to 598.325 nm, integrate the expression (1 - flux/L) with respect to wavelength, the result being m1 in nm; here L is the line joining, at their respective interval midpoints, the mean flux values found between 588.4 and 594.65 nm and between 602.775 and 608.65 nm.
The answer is -0.20 nm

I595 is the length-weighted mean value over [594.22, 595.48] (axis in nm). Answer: 6.38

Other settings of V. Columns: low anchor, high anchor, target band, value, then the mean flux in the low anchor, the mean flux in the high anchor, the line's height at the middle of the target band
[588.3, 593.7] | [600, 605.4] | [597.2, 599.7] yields -0.15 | 5.85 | 6.08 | 6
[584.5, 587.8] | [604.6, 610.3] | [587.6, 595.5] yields 0.34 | 6.21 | 6.24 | 6.22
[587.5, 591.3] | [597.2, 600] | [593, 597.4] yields -0.18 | 5.68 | 6.24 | 6.03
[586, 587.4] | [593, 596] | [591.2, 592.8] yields 0.04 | 6.31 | 6.21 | 6.24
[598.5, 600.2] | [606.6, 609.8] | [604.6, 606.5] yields 0.05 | 5.93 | 6.35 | 6.22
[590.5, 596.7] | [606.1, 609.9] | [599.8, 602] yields 0.10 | 6.22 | 6.3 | 6.26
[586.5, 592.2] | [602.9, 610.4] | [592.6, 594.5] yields -0.06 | 5.88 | 6.24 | 5.97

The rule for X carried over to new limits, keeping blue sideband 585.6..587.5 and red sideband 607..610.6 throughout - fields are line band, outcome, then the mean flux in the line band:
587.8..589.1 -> 0.13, 5.7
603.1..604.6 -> 0.03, 6.2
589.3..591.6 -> 0.23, 5.7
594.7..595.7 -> -0.05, 6.62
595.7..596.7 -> 0.02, 6.19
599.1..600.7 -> 0.07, 6.06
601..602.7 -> 0.12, 5.9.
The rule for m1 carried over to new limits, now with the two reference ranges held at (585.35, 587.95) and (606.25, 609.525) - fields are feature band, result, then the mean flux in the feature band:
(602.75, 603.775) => -0.019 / 6.39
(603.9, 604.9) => 0.020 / 6.15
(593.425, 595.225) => -0.004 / 6.28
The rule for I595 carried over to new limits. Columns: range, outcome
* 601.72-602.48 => 5.63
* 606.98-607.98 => 6.39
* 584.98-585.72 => 6.05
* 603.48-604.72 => 6.29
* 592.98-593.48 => 6.06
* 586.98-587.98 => 6.17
